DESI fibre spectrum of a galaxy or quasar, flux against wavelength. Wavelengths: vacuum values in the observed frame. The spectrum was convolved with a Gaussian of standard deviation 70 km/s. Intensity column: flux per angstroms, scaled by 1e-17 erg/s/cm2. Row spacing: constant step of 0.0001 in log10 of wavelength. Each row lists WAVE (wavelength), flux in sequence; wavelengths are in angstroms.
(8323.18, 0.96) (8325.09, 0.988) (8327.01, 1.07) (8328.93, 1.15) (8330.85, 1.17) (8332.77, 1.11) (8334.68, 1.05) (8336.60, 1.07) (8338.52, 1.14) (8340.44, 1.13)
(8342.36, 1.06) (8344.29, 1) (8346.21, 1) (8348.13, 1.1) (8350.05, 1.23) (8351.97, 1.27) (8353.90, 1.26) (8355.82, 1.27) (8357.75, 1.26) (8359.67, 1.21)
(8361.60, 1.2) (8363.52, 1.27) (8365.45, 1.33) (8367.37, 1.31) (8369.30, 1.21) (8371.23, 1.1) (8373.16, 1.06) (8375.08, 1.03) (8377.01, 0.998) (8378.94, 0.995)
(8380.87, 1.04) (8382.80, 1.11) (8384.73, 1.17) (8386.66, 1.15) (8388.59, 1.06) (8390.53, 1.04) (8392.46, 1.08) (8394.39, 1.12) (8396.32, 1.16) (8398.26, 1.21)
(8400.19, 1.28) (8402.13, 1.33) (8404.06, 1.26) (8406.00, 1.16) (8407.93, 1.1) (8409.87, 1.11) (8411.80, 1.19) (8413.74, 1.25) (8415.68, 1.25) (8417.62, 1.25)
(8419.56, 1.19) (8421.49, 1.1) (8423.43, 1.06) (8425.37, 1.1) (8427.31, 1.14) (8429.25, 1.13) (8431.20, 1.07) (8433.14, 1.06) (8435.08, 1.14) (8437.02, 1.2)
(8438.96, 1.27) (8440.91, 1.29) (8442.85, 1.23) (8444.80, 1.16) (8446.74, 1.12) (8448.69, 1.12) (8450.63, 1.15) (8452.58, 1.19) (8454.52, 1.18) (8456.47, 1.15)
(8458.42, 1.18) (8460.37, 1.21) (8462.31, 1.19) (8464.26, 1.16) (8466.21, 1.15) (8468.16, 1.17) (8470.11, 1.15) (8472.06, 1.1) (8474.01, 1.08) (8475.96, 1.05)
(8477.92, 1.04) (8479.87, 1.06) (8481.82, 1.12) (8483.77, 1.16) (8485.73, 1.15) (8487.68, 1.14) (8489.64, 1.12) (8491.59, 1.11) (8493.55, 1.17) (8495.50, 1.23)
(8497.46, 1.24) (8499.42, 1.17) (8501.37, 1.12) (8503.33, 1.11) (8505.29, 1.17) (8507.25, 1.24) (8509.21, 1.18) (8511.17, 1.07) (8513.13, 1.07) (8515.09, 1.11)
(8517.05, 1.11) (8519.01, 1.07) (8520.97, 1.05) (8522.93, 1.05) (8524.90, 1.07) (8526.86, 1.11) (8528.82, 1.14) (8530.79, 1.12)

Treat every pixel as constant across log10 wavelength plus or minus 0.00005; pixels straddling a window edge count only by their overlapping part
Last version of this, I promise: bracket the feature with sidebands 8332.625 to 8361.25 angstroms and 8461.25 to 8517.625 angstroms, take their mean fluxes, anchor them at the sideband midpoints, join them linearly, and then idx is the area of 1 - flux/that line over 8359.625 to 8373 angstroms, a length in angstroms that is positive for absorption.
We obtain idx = -0.92 angstroms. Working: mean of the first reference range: 1.15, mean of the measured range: 1.22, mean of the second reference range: 1.14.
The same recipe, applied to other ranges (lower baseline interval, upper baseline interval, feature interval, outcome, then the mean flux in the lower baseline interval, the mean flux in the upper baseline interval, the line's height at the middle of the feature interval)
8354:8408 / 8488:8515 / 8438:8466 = -0.7 angstroms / 1.16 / 1.15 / 1.16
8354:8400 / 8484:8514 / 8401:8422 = -0.9 angstroms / 1.15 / 1.15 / 1.15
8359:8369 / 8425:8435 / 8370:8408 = 2.4 angstroms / 1.26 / 1.1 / 1.2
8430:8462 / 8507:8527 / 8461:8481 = 0.5 angstroms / 1.17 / 1.1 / 1.14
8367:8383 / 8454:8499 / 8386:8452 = -3.1 angstroms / 1.09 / 1.14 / 1.11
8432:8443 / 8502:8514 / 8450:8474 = 0.3 angstroms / 1.19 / 1.14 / 1.18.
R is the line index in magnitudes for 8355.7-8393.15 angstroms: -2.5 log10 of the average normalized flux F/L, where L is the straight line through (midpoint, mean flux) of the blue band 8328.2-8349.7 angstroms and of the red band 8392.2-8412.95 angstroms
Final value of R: 0.00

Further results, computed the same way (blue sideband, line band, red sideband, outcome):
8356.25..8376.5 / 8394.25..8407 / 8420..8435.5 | -0.07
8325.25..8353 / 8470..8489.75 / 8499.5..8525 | 0.01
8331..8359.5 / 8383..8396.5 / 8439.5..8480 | 0.04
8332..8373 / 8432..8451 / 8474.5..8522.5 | -0.03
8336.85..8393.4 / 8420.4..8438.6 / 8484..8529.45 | 0.02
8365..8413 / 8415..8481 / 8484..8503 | 0.00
